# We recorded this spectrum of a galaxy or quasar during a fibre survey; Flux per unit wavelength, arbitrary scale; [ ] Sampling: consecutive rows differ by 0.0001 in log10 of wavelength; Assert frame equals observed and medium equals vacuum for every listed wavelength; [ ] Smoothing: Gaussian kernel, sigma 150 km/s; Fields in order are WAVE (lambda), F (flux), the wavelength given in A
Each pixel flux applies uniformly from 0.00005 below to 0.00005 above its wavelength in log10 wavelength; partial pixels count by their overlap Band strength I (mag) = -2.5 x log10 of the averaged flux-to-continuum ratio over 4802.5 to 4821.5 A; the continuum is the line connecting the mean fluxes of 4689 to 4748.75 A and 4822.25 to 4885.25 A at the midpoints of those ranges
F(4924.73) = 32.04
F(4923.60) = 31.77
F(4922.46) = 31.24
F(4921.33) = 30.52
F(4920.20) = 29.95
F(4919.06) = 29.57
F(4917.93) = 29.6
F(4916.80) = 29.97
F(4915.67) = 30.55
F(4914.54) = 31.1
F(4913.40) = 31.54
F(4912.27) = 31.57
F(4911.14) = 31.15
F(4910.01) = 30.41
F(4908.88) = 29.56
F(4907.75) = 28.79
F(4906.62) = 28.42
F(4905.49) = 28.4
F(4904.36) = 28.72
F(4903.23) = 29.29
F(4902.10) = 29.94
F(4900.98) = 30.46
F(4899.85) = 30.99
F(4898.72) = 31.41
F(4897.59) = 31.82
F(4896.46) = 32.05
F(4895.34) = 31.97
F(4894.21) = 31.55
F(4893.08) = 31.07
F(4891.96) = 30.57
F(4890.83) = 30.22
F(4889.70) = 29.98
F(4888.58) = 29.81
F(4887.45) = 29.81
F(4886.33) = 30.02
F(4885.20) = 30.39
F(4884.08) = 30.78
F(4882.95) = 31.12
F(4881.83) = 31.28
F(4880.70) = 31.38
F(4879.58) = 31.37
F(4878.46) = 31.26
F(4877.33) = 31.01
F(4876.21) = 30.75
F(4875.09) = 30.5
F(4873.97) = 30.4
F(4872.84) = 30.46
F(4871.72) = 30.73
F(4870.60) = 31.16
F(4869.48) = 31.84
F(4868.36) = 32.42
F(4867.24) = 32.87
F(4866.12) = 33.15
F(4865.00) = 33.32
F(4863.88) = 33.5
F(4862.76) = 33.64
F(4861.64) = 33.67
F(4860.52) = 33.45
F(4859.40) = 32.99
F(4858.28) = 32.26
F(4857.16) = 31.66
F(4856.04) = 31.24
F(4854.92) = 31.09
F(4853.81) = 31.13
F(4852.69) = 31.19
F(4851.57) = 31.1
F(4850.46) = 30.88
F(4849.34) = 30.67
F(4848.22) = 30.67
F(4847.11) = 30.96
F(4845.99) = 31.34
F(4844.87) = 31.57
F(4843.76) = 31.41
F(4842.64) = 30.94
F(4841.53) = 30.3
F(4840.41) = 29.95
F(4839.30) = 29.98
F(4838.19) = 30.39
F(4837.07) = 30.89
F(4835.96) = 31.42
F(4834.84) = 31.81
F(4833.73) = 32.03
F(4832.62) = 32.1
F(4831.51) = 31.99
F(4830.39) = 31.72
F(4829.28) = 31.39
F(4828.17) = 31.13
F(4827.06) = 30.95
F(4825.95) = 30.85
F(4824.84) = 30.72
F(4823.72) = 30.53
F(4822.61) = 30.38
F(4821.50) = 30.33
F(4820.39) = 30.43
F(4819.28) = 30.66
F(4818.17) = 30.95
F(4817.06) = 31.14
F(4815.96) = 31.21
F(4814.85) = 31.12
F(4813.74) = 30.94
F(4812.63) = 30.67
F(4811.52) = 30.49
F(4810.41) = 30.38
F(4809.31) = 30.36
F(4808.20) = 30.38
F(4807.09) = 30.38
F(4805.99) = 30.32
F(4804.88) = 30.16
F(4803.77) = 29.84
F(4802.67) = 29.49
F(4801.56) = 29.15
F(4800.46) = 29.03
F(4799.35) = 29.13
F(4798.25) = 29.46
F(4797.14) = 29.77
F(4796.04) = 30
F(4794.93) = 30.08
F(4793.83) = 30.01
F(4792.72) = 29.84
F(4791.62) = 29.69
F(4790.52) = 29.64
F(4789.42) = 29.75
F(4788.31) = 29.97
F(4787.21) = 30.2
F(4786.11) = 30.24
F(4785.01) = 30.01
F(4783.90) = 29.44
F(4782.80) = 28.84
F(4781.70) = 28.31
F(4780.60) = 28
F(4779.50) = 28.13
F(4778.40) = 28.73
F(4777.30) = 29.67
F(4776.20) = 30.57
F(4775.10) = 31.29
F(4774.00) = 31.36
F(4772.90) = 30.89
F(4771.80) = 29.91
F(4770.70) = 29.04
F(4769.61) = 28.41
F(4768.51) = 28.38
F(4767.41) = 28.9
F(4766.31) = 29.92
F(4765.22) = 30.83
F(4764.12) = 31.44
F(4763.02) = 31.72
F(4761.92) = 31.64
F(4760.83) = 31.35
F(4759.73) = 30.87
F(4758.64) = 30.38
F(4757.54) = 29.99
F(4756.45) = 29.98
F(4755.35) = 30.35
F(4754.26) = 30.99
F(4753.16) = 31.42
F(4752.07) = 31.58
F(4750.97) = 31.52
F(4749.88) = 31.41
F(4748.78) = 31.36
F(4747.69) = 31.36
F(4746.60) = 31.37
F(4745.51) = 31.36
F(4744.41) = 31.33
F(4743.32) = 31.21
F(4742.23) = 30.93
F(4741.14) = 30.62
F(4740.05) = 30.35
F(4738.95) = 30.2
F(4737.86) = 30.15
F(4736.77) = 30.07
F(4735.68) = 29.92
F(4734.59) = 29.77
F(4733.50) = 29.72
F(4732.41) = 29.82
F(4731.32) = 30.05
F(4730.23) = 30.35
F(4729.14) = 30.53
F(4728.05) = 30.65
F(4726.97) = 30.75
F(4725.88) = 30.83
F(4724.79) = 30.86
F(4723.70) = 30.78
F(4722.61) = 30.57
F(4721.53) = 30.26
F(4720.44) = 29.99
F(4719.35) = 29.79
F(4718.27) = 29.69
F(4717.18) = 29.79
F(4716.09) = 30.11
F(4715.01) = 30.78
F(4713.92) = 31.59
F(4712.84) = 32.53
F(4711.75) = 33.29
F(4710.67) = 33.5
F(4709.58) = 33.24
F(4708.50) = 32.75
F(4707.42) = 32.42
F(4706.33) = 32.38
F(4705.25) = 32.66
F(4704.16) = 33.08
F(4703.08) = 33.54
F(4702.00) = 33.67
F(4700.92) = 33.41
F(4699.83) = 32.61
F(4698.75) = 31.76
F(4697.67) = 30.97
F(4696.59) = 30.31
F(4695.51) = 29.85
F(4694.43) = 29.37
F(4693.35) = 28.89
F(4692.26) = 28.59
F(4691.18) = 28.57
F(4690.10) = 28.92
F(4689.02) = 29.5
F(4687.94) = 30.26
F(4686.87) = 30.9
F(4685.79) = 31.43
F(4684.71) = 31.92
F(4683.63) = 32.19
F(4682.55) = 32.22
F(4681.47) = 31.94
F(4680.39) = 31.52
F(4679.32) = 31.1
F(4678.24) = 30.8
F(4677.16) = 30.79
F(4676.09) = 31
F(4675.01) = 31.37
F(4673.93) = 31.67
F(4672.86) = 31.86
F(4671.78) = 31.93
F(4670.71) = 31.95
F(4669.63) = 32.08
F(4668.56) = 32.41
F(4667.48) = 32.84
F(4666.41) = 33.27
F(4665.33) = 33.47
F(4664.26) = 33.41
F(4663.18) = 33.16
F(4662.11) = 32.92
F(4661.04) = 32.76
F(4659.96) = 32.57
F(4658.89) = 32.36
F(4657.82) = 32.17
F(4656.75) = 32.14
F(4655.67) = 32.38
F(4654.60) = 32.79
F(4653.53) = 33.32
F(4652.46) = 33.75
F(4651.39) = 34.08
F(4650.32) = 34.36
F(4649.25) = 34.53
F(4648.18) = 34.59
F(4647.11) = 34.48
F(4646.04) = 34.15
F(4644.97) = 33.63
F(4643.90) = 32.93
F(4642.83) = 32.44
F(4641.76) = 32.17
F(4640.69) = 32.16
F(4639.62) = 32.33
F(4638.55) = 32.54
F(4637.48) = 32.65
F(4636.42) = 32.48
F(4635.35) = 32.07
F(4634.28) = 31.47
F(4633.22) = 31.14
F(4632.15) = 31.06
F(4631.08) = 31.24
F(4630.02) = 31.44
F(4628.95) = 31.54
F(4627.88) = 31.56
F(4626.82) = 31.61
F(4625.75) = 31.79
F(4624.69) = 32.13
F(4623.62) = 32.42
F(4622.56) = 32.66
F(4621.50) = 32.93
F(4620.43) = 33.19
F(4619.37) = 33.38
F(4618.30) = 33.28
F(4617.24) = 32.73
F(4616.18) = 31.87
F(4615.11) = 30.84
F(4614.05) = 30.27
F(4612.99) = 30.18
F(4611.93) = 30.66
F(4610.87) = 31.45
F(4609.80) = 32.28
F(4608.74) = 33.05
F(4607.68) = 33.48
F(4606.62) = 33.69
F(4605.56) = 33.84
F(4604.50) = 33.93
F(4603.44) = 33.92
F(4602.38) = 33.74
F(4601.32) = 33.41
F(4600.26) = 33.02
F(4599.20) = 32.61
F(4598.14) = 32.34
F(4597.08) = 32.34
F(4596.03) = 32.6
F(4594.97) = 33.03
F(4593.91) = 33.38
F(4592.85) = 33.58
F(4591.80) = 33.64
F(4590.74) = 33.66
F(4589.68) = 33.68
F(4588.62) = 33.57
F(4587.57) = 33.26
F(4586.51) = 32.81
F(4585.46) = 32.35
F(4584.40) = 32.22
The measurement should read 0.03 mag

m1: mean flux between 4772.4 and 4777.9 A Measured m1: 30.7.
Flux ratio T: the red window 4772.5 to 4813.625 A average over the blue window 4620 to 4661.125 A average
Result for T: 0.9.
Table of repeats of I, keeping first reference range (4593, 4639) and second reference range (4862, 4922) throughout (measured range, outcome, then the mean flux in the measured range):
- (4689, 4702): 0.05 mag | 30.4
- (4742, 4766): 0.02 mag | 31.1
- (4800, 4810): 0.05 mag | 29.9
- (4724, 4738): 0.05 mag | 30.3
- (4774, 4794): 0.06 mag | 29.6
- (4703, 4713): -0.04 mag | 32.9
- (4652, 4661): -0.02 mag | 32.7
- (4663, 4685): 0.00 mag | 32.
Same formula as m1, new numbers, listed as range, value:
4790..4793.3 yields 29.7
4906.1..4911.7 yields 29.7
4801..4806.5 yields 29.8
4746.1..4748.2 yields 31.4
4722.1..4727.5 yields 30.7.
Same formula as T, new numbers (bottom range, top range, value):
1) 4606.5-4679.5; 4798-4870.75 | 0.96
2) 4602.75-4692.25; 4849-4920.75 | 0.96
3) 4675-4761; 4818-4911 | 1.00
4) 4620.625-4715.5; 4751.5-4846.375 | 0.95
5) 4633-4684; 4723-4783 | 0.93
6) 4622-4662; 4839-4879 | 0.97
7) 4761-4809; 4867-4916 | 1.03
